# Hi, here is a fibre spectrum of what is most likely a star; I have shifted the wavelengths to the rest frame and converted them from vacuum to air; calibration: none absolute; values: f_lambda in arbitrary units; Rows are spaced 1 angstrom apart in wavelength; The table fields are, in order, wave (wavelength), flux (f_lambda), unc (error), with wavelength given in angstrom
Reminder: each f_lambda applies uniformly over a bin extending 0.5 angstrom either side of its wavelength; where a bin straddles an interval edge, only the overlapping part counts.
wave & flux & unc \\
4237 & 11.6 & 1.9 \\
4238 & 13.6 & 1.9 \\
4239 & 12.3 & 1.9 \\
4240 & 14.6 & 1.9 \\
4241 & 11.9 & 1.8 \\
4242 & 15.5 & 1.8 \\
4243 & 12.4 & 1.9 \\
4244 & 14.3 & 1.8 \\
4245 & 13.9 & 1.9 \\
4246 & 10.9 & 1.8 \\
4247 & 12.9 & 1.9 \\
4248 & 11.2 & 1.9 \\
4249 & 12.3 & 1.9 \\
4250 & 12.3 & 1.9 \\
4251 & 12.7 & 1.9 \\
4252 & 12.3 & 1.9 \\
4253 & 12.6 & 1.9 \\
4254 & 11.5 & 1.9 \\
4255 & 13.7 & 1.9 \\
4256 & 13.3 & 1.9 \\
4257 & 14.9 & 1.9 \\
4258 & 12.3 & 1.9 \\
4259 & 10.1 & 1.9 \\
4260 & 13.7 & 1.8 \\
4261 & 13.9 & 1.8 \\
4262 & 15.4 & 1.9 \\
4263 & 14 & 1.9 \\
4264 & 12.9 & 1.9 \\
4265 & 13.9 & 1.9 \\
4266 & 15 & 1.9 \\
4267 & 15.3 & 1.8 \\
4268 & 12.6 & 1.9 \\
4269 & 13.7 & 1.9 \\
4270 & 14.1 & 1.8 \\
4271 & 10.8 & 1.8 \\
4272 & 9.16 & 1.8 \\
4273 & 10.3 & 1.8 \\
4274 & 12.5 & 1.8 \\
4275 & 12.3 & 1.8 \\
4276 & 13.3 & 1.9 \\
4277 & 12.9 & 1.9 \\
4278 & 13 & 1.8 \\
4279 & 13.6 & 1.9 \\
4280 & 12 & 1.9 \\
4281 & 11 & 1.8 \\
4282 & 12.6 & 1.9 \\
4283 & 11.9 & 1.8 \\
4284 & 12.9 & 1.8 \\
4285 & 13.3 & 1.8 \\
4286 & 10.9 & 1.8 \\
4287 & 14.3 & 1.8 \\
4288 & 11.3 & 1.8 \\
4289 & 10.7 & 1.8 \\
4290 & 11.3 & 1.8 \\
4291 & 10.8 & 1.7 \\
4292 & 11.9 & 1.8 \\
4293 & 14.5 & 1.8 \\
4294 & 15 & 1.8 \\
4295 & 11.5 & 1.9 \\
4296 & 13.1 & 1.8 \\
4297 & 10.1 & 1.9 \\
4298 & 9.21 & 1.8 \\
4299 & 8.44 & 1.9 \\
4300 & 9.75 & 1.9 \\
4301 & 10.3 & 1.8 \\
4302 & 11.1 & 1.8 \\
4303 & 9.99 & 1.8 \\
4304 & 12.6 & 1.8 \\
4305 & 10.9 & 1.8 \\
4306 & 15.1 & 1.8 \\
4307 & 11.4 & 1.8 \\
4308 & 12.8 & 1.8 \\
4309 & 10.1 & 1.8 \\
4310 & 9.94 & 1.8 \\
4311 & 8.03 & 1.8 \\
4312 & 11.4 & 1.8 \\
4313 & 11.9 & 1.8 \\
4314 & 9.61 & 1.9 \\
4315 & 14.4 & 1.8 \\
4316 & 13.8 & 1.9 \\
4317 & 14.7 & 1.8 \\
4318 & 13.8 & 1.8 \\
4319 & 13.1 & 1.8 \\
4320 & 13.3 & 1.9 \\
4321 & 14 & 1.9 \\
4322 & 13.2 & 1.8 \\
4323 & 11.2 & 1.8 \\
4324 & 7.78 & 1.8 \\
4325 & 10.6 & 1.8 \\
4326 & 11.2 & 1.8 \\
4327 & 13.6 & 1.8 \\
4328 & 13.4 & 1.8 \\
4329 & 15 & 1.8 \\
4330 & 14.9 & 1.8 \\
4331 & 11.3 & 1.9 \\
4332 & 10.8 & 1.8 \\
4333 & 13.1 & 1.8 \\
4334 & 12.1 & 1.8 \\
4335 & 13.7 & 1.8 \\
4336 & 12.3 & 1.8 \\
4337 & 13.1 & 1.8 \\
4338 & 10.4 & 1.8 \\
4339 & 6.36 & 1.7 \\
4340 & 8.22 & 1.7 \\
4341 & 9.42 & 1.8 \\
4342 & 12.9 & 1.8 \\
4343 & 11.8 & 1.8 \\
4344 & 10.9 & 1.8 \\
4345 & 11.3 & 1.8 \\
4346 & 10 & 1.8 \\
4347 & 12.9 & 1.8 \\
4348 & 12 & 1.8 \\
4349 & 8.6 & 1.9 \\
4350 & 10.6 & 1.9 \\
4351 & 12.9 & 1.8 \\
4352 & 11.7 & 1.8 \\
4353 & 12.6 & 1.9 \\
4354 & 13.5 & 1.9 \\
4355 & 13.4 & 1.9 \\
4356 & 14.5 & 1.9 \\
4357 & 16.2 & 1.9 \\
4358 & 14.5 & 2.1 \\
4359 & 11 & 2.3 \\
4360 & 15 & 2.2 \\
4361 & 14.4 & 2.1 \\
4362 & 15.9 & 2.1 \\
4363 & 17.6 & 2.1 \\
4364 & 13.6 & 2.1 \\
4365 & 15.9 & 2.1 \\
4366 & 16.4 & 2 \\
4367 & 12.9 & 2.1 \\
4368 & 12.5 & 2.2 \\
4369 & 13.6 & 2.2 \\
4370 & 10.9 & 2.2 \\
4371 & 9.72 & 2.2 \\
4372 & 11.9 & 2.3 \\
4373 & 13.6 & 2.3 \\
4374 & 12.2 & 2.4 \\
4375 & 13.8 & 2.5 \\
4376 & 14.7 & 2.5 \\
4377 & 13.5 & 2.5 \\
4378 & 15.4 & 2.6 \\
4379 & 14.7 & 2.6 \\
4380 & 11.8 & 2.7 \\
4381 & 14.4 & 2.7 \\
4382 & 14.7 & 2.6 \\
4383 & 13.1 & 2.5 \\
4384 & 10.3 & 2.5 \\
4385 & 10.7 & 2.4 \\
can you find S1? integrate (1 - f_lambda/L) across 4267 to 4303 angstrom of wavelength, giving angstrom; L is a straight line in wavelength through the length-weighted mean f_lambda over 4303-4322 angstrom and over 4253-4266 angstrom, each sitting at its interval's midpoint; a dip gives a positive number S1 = 2.5 angstrom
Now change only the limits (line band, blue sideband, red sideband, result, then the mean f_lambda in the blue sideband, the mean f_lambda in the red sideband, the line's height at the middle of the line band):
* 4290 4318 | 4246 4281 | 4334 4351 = 0.6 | 12.8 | 11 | 11.9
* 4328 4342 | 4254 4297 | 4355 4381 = 1.8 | 12.7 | 13.9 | 13.4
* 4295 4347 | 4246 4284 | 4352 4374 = 6.6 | 12.7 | 13.7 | 13.3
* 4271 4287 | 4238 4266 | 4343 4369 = 1.2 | 13.1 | 13.2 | 13.1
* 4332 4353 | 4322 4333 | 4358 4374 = 2.4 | 12.1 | 13.6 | 12.7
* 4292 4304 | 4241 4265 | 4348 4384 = 1.7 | 13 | 13.4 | 13.2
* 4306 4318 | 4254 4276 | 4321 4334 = 0.5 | 13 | 12.2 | 12.4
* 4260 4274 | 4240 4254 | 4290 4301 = -1.1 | 12.7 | 11.4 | 12.2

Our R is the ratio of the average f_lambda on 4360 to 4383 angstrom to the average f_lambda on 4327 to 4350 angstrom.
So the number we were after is 1.19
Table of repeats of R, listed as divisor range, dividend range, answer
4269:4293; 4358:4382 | 1.13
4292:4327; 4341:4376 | 1.10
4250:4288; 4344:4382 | 1.03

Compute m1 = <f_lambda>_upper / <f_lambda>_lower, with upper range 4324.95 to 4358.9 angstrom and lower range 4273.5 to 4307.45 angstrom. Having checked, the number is 1.01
